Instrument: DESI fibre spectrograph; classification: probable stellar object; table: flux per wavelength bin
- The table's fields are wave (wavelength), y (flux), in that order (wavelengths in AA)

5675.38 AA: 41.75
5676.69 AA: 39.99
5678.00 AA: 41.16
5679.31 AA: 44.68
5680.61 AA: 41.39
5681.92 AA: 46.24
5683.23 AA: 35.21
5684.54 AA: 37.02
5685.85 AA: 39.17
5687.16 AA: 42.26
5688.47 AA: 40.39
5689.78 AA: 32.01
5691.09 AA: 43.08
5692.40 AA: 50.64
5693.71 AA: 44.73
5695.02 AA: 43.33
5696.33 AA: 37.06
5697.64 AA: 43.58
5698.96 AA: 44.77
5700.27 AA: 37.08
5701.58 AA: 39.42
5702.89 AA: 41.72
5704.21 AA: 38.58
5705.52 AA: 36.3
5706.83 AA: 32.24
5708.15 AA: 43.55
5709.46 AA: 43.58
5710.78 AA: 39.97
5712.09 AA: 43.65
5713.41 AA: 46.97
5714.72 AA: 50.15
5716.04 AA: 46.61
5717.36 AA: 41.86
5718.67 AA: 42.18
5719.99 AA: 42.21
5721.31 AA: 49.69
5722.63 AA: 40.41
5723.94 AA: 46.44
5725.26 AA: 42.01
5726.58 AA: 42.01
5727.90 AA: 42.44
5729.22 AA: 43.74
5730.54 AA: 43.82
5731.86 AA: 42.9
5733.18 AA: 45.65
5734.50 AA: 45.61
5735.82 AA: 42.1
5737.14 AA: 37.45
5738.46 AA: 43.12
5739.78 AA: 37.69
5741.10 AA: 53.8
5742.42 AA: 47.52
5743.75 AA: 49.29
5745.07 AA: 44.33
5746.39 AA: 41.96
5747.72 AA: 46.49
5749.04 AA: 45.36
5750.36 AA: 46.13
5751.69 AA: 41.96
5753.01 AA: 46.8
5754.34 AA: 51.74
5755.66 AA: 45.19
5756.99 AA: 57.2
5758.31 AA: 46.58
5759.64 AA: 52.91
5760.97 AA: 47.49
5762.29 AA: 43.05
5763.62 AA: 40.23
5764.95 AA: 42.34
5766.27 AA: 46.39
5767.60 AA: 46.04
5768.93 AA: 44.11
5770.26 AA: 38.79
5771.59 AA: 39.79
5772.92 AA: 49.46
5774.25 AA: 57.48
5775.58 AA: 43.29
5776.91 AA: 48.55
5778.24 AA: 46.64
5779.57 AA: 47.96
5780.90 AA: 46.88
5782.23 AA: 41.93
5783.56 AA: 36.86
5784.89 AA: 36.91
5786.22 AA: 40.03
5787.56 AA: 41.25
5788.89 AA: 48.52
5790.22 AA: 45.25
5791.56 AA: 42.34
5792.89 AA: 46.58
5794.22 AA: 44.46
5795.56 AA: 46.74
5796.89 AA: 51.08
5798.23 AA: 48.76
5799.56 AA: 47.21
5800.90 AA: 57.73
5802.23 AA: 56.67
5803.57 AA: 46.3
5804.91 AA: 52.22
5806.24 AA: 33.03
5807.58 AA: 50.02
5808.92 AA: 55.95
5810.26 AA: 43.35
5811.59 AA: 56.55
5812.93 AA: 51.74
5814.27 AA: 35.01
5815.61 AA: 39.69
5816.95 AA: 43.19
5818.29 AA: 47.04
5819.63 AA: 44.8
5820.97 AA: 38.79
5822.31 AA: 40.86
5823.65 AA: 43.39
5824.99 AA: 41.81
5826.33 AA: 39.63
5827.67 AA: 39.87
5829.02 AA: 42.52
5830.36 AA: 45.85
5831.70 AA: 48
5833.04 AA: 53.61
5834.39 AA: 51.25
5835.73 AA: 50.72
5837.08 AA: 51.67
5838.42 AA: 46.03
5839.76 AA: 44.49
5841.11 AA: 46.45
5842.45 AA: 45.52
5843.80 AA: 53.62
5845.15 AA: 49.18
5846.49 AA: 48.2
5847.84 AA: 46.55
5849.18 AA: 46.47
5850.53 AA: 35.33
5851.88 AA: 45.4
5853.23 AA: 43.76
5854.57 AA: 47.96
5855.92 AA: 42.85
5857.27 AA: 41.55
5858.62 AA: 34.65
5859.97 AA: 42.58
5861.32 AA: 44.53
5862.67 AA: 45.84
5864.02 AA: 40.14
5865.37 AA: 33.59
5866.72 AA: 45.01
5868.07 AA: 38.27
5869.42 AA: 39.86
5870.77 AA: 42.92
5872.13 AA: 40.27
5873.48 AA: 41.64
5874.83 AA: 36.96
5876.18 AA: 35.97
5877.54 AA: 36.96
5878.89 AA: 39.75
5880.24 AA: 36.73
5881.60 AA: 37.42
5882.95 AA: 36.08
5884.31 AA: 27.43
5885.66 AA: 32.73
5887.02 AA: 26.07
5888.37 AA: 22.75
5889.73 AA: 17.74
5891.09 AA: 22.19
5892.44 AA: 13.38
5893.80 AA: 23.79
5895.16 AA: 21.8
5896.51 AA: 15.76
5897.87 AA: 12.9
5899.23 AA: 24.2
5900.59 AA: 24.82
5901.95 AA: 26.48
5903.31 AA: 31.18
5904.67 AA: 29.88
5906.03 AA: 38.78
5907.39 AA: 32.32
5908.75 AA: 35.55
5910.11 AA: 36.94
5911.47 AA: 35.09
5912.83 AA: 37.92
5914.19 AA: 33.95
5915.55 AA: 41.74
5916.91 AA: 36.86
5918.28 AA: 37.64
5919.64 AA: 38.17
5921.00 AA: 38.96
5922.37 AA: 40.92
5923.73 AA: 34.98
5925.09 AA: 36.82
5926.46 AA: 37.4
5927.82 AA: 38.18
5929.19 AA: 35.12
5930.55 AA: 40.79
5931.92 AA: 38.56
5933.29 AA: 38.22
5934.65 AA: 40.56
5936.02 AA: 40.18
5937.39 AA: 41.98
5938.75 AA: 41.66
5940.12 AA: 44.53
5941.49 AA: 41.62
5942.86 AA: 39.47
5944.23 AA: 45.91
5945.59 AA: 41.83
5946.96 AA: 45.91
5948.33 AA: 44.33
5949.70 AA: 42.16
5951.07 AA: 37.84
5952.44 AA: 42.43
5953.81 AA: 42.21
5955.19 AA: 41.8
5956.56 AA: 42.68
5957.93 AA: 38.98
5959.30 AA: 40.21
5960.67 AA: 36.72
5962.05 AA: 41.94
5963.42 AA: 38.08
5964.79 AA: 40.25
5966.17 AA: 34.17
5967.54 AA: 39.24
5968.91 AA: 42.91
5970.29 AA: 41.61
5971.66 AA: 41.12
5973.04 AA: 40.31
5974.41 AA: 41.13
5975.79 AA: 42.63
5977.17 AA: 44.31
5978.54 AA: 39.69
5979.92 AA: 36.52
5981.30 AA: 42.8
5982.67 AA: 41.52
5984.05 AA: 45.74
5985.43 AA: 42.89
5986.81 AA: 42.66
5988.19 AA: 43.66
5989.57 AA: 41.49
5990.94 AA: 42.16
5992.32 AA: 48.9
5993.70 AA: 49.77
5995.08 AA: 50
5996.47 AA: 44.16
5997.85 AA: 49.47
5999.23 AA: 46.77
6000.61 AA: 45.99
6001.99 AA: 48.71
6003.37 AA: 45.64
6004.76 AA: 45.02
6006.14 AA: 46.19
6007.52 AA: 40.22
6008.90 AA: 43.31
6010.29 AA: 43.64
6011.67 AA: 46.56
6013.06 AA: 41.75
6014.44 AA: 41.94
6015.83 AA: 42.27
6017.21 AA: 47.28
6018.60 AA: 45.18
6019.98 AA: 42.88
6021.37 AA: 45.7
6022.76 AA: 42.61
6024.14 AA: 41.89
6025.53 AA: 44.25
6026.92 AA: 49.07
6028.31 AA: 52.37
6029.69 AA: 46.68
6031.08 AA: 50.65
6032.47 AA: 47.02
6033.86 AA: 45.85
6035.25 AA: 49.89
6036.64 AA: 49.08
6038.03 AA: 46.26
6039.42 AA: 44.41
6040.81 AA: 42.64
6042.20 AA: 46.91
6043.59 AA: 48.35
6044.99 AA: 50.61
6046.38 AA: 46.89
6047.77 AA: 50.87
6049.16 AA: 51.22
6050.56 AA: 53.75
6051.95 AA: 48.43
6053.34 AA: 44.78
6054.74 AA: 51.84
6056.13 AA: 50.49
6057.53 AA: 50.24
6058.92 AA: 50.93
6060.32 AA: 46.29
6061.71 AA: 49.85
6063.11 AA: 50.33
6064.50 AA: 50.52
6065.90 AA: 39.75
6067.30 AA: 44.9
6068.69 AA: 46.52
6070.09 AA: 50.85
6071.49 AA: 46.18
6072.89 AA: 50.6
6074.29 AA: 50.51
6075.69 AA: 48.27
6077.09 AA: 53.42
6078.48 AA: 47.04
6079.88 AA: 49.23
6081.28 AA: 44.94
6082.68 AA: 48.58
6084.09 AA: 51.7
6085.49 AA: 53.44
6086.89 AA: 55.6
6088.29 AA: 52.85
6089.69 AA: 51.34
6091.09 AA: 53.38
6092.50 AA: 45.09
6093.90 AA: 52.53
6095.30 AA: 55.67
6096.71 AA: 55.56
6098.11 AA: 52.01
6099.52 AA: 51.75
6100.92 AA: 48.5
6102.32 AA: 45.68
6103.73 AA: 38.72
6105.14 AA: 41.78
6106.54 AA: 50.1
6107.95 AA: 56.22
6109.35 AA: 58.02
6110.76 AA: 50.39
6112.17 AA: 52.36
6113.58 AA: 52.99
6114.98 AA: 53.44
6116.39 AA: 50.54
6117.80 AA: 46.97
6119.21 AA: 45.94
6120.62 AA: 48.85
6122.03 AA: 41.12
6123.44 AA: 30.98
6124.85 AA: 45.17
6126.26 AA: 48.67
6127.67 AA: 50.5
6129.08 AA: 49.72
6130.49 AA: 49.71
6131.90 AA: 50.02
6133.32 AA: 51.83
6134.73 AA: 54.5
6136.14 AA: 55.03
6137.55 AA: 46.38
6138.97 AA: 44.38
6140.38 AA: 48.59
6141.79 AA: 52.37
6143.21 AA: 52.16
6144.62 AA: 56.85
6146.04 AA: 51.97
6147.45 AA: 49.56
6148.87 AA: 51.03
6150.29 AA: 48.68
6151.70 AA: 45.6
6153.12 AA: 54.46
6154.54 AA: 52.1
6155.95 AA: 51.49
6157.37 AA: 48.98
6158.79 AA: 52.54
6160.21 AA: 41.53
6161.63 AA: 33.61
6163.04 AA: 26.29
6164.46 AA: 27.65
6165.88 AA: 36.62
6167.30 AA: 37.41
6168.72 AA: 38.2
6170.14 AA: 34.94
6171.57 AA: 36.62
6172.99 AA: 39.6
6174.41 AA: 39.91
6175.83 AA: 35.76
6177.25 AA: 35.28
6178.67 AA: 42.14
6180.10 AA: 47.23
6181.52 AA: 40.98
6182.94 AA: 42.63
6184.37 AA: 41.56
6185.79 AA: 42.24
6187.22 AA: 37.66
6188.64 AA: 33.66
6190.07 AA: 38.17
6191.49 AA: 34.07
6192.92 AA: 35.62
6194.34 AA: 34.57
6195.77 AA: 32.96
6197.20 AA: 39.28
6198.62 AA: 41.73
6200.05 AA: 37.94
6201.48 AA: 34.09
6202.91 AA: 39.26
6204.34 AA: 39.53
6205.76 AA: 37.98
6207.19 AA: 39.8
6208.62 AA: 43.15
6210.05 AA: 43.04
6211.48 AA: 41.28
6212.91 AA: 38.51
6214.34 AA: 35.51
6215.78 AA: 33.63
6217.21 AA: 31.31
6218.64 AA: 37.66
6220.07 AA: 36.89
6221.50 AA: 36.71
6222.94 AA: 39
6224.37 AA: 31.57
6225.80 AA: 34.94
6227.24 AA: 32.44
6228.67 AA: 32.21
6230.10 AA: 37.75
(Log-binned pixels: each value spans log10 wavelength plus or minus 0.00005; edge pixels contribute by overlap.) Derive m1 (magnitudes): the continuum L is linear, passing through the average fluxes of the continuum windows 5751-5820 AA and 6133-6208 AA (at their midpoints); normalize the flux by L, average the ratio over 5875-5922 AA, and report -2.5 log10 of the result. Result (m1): 0.415 mag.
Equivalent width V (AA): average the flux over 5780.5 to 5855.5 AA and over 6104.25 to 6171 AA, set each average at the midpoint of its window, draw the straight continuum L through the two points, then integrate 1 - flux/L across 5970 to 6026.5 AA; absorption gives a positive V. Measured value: 3.2 AA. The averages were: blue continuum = 45.8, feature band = 44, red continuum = 47.1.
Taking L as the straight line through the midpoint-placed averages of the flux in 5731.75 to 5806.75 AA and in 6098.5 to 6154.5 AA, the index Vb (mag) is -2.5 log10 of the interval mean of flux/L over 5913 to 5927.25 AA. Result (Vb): 0.24 mag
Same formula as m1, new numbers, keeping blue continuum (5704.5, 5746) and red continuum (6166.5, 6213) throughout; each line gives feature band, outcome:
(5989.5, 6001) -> -0.15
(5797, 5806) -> -0.18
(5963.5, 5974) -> 0.03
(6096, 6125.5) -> -0.22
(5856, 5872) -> 0.03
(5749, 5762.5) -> -0.11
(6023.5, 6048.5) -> -0.18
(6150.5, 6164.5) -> -0.14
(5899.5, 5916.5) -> 0.23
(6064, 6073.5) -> -0.17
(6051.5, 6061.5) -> -0.22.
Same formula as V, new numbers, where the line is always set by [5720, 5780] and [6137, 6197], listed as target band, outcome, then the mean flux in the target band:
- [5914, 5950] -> 3.3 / 40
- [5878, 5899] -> 8.8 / 25.8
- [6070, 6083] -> -1.8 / 48.9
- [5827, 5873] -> 0.1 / 44.5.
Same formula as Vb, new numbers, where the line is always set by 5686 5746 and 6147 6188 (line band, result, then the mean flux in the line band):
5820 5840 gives -0.067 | 45.3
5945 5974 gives 0.038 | 40.8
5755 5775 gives -0.091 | 46.4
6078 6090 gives -0.203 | 50.6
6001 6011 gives -0.065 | 44.7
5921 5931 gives 0.124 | 37.8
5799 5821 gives -0.113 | 47.2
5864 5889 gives 0.170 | 36.3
